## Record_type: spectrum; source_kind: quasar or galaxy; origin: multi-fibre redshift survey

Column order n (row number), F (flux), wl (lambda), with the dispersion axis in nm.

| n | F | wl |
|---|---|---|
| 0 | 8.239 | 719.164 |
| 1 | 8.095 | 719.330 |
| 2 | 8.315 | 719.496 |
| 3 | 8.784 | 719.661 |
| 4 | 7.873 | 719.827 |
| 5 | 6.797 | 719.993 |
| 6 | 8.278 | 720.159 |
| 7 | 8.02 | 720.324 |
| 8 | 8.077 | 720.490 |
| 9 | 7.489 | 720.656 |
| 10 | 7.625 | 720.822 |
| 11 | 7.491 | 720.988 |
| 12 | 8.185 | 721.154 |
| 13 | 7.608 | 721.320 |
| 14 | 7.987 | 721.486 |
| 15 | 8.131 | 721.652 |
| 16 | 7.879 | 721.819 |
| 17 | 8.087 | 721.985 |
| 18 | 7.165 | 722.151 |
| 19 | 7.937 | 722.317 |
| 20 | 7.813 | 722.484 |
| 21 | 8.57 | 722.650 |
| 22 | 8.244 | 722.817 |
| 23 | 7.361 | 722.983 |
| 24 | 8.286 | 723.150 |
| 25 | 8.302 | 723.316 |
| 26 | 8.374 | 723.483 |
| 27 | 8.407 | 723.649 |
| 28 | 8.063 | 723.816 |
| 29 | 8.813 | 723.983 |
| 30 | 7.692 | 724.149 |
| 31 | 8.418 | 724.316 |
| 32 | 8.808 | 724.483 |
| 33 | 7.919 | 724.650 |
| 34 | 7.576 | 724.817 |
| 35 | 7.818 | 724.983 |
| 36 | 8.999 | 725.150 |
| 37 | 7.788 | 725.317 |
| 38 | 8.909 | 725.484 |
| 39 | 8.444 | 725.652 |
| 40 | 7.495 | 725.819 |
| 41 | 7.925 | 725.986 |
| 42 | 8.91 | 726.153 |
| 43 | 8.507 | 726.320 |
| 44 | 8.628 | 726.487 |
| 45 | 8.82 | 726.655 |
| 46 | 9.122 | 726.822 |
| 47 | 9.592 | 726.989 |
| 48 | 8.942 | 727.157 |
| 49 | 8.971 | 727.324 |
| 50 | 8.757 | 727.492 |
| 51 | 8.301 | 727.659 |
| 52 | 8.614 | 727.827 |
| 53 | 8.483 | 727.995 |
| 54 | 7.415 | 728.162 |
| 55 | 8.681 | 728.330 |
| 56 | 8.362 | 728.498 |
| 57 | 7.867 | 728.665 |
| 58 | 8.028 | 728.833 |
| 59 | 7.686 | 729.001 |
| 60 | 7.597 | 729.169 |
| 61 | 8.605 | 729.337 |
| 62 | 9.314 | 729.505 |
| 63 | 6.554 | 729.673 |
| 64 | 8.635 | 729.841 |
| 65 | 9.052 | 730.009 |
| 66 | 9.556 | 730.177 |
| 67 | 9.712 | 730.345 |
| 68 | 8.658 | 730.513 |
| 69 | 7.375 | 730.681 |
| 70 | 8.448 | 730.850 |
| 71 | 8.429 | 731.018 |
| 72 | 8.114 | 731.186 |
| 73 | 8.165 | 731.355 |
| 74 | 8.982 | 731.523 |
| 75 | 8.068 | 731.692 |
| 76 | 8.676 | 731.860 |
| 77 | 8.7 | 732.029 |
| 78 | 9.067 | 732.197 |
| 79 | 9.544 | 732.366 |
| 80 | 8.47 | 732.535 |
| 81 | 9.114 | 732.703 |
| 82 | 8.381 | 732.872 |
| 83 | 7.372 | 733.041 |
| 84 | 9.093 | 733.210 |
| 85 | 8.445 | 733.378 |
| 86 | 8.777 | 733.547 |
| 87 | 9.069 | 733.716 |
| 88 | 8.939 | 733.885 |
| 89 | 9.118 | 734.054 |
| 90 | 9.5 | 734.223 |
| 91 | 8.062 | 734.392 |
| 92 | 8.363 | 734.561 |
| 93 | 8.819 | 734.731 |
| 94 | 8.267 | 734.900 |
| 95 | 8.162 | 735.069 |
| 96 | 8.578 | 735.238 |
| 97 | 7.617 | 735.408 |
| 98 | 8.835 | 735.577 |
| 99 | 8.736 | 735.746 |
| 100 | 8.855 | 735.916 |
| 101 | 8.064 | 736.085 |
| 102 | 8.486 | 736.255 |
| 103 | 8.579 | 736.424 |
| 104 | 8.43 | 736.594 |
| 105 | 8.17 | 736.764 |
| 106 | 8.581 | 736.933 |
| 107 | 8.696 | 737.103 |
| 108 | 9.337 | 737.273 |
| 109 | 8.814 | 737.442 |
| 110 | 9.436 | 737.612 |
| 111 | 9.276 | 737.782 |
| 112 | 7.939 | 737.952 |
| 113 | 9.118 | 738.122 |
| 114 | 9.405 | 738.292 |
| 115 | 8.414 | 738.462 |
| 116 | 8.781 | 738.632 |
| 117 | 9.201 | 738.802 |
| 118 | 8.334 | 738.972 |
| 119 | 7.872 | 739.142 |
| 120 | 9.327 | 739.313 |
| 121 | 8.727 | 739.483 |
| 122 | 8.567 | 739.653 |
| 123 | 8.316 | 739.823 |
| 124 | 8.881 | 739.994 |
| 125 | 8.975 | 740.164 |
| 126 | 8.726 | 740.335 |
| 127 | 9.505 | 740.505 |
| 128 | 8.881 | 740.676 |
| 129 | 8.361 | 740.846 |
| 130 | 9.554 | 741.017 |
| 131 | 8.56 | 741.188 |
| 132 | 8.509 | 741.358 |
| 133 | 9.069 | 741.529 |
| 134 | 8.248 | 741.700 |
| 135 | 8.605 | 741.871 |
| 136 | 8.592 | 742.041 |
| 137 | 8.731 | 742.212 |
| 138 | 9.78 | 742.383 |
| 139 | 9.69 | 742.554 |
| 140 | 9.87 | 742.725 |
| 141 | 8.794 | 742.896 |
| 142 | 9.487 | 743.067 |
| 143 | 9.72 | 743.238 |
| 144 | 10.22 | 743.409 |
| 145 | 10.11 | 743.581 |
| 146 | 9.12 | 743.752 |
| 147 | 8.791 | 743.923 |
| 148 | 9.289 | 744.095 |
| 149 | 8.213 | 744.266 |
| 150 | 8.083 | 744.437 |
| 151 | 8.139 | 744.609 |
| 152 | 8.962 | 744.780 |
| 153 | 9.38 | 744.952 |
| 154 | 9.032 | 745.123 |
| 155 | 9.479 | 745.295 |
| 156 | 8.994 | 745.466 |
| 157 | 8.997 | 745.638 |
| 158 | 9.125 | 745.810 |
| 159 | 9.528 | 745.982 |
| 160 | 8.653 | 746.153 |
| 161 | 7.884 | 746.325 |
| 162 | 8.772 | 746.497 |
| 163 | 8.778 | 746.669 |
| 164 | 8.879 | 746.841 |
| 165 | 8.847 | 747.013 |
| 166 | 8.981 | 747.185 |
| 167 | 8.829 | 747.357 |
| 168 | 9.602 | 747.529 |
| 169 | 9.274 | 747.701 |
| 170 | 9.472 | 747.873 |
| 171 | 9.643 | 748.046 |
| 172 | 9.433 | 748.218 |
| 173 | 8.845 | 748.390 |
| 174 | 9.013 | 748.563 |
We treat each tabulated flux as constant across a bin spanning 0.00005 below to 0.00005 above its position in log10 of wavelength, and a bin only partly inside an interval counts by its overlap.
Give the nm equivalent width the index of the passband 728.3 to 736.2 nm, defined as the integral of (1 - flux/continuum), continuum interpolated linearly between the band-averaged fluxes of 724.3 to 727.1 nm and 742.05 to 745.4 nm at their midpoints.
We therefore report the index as 0.18 nm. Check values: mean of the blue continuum 8.46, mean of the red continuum 9.19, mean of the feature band 8.52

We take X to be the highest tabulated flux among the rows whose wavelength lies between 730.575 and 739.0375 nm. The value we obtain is 9.544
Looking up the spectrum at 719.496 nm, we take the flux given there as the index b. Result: 8.315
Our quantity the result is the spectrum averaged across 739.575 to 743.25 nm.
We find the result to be 8.96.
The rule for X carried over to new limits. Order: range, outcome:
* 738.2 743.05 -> 9.87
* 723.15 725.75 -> 8.999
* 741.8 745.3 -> 10.22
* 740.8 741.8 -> 9.554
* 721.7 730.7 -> 9.712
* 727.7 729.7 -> 9.314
